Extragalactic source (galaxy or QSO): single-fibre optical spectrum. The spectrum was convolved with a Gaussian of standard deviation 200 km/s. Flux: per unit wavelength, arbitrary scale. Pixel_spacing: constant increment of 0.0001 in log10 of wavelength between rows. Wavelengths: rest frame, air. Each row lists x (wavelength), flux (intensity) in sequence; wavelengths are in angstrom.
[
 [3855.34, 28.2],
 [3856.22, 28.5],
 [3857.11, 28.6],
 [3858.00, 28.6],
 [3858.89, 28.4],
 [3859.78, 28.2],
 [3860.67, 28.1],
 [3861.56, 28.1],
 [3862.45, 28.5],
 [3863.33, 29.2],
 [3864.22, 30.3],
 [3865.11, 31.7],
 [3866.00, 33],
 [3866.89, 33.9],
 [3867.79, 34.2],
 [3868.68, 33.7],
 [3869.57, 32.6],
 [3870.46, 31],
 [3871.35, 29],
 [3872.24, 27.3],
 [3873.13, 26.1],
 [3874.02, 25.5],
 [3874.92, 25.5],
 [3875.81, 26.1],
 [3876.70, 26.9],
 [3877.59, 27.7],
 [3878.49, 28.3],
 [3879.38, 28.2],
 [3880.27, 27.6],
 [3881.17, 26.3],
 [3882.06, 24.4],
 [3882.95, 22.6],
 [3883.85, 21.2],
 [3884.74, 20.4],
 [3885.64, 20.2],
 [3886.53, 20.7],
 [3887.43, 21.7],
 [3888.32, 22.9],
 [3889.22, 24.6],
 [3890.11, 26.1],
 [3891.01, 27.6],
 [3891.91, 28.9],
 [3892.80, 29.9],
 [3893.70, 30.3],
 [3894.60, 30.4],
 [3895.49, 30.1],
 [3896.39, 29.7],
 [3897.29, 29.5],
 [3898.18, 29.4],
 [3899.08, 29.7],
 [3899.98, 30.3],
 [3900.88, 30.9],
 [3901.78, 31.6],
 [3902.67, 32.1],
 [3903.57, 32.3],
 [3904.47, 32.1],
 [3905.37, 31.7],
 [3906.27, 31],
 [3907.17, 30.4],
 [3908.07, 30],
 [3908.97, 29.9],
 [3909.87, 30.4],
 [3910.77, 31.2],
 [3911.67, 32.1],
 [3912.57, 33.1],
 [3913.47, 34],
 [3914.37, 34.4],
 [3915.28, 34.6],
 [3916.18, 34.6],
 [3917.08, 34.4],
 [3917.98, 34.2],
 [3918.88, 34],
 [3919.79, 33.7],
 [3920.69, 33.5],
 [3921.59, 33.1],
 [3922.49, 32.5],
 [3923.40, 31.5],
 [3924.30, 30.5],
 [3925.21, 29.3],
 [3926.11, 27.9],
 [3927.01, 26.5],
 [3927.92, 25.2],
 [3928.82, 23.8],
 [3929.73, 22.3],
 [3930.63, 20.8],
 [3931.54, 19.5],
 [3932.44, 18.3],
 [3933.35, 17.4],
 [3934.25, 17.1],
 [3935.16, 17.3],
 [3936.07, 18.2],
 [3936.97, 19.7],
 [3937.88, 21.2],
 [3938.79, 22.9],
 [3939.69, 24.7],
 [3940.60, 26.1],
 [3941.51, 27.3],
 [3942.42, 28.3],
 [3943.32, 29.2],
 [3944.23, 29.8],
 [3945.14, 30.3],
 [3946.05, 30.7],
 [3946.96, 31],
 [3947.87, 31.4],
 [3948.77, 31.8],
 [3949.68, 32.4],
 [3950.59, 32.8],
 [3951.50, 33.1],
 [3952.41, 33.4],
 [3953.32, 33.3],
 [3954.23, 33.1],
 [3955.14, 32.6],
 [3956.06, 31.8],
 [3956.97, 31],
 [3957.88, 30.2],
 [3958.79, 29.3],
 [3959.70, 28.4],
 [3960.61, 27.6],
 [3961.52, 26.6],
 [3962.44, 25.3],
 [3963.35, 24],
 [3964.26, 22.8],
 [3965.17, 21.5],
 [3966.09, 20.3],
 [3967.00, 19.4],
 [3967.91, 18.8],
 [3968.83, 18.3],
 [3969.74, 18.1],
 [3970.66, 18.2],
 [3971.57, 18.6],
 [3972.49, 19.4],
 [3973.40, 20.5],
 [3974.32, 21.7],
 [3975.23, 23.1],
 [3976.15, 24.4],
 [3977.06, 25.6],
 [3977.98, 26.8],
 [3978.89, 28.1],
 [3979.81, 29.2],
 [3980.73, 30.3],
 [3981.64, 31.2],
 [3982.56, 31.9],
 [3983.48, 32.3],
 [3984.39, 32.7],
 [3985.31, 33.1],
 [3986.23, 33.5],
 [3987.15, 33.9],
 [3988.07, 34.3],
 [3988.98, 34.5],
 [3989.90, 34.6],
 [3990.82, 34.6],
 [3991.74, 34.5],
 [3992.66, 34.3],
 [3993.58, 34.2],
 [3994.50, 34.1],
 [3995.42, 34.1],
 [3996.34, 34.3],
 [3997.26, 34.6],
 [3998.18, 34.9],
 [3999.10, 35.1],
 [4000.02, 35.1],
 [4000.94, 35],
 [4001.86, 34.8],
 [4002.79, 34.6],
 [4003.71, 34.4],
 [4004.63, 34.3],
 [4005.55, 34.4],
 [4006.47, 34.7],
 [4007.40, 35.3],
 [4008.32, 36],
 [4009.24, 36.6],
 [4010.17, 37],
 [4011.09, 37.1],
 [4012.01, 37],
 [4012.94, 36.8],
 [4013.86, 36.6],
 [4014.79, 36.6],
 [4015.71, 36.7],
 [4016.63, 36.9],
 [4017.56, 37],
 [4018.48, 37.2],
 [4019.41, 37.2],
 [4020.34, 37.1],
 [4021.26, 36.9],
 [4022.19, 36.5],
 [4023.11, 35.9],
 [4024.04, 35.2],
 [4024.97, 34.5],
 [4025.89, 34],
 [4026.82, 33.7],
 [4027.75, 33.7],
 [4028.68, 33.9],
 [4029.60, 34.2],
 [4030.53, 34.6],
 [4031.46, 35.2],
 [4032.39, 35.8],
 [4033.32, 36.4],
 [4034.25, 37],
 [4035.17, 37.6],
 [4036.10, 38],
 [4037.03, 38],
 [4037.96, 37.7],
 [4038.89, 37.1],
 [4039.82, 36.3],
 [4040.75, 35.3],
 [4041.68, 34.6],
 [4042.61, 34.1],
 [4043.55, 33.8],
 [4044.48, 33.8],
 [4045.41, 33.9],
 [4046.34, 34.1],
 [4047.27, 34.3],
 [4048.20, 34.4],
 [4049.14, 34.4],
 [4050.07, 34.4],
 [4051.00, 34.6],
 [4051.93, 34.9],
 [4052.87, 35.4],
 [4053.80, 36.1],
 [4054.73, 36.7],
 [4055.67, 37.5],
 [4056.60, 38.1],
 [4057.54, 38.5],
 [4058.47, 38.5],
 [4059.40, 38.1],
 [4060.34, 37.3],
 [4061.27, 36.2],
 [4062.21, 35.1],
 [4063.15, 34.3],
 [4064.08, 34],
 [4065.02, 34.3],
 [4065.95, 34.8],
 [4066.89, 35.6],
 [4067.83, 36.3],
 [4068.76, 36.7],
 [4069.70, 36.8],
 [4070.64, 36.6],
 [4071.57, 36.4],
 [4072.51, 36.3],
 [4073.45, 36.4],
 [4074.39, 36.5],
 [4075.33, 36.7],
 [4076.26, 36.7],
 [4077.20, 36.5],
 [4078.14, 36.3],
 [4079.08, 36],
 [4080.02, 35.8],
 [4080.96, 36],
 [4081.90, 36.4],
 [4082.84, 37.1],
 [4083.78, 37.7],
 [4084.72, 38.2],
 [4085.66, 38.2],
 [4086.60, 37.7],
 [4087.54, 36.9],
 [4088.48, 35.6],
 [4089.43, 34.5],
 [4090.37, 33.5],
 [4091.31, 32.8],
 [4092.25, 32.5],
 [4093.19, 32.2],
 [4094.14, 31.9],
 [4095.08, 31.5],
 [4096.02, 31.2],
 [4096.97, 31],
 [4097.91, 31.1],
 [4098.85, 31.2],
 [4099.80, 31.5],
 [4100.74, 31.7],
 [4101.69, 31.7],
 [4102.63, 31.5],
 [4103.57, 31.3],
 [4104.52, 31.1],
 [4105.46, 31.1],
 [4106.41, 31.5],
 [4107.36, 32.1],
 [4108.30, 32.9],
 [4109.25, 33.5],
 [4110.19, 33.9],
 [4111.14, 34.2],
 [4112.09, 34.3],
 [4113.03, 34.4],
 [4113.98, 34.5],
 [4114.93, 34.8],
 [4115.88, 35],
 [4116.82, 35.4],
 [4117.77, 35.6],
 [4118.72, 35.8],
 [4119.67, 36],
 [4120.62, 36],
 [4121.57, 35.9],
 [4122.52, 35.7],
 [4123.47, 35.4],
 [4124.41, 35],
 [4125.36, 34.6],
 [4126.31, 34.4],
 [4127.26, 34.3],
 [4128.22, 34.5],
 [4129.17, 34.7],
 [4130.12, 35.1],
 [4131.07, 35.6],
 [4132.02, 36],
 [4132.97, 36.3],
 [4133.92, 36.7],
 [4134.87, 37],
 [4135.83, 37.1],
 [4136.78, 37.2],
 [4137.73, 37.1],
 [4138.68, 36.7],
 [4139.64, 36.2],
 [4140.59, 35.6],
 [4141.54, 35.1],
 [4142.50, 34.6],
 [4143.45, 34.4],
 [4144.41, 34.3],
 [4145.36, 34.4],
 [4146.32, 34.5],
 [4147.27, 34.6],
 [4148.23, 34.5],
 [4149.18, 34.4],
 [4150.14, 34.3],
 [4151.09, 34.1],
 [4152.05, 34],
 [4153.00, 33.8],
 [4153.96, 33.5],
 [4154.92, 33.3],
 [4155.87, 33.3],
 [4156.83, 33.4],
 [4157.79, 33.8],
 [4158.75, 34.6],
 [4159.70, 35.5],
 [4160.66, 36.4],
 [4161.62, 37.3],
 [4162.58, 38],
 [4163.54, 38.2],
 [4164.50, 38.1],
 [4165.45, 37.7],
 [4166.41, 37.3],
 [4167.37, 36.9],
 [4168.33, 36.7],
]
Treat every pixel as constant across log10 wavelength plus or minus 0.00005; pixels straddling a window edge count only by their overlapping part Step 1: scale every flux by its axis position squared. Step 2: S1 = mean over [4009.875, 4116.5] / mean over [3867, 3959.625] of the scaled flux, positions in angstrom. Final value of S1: 1.33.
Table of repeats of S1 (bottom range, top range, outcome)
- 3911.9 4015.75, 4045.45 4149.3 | 1.27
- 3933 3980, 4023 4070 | 1.45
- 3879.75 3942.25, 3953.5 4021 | 1.16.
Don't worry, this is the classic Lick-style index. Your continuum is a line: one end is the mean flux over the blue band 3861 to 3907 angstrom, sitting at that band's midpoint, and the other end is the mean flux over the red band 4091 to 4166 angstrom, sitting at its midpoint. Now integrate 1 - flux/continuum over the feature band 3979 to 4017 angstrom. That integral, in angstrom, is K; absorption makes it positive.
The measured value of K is -4.05 angstrom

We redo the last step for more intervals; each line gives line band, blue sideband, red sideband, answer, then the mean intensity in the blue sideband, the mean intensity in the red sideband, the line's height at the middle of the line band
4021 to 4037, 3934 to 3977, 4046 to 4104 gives -2.0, 25.7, 35.1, 31.5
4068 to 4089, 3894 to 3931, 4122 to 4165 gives -1.7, 30.7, 35.3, 34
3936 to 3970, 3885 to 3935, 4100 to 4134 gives 3.0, 28.7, 34.2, 29.8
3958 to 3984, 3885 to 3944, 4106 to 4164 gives 4.7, 28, 35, 29.8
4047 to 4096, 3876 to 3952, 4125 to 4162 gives -4.3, 28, 35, 32.8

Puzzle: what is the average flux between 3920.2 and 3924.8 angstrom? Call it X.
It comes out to 32.2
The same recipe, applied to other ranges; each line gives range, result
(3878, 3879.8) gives 28.2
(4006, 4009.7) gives 35.7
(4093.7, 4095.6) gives 31.8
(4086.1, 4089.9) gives 36.1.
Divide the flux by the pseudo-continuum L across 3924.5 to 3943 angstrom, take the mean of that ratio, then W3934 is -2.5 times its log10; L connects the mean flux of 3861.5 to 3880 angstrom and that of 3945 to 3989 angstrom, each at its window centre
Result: 0.23 mag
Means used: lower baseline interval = 29.4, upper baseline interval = 27.7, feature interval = 22.8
